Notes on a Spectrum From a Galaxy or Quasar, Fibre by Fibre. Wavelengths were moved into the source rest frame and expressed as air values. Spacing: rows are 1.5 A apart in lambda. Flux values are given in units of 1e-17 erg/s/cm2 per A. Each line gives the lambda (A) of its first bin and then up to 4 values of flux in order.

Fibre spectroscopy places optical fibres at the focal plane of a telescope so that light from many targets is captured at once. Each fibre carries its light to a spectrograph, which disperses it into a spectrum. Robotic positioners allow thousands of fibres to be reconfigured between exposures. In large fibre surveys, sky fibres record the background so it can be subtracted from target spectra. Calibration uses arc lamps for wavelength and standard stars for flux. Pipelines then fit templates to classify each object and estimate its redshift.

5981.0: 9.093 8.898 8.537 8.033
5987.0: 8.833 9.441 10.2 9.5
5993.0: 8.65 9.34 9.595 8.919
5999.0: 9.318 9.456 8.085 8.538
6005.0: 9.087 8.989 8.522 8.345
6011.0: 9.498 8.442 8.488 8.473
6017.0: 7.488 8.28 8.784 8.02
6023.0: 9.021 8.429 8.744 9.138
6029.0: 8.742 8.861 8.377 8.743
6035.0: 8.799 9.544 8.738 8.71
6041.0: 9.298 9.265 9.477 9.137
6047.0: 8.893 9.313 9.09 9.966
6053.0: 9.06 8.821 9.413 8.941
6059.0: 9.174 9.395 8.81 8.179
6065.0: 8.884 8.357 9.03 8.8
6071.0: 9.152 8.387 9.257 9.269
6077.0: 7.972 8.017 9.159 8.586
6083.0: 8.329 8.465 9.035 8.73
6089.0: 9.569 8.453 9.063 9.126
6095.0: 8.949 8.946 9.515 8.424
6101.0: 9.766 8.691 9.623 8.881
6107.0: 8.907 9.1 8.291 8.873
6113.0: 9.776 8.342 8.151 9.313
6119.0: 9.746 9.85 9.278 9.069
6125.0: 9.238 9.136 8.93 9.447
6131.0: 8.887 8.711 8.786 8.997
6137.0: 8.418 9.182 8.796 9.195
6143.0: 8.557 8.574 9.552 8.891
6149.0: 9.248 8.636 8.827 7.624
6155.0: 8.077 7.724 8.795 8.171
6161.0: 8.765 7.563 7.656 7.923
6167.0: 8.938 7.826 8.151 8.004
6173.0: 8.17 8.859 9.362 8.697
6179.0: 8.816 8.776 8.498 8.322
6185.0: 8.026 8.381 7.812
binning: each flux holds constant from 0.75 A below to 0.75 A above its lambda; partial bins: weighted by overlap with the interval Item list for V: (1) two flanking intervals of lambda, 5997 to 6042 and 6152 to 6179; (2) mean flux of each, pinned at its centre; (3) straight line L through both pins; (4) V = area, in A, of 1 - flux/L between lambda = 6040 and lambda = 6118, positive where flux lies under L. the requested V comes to -3.6 A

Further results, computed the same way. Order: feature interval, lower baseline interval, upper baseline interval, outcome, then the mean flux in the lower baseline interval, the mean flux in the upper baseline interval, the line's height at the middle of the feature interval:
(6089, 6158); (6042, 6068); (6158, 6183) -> -2.1 A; 9.07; 8.4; 8.67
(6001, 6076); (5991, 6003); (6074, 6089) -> 0.4 A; 9.09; 8.7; 8.9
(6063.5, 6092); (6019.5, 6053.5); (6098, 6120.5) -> 0.8 A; 8.96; 9.04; 9.01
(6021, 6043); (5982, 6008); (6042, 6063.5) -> 0.7 A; 9.01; 9.16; 9.11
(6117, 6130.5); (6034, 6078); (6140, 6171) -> -1.1 A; 9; 8.44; 8.62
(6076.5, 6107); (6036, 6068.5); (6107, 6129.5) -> 0.7 A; 9.06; 9.08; 9.08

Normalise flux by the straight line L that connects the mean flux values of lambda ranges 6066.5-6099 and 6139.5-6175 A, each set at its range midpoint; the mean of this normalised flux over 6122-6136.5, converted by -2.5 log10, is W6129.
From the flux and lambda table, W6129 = -0.05 mag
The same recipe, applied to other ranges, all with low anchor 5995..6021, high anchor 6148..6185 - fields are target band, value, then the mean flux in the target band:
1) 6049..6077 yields -0.05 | 8.97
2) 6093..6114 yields -0.07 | 9.05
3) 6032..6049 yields -0.05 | 9.05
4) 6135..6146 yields -0.05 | 8.86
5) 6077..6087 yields 0.00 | 8.55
